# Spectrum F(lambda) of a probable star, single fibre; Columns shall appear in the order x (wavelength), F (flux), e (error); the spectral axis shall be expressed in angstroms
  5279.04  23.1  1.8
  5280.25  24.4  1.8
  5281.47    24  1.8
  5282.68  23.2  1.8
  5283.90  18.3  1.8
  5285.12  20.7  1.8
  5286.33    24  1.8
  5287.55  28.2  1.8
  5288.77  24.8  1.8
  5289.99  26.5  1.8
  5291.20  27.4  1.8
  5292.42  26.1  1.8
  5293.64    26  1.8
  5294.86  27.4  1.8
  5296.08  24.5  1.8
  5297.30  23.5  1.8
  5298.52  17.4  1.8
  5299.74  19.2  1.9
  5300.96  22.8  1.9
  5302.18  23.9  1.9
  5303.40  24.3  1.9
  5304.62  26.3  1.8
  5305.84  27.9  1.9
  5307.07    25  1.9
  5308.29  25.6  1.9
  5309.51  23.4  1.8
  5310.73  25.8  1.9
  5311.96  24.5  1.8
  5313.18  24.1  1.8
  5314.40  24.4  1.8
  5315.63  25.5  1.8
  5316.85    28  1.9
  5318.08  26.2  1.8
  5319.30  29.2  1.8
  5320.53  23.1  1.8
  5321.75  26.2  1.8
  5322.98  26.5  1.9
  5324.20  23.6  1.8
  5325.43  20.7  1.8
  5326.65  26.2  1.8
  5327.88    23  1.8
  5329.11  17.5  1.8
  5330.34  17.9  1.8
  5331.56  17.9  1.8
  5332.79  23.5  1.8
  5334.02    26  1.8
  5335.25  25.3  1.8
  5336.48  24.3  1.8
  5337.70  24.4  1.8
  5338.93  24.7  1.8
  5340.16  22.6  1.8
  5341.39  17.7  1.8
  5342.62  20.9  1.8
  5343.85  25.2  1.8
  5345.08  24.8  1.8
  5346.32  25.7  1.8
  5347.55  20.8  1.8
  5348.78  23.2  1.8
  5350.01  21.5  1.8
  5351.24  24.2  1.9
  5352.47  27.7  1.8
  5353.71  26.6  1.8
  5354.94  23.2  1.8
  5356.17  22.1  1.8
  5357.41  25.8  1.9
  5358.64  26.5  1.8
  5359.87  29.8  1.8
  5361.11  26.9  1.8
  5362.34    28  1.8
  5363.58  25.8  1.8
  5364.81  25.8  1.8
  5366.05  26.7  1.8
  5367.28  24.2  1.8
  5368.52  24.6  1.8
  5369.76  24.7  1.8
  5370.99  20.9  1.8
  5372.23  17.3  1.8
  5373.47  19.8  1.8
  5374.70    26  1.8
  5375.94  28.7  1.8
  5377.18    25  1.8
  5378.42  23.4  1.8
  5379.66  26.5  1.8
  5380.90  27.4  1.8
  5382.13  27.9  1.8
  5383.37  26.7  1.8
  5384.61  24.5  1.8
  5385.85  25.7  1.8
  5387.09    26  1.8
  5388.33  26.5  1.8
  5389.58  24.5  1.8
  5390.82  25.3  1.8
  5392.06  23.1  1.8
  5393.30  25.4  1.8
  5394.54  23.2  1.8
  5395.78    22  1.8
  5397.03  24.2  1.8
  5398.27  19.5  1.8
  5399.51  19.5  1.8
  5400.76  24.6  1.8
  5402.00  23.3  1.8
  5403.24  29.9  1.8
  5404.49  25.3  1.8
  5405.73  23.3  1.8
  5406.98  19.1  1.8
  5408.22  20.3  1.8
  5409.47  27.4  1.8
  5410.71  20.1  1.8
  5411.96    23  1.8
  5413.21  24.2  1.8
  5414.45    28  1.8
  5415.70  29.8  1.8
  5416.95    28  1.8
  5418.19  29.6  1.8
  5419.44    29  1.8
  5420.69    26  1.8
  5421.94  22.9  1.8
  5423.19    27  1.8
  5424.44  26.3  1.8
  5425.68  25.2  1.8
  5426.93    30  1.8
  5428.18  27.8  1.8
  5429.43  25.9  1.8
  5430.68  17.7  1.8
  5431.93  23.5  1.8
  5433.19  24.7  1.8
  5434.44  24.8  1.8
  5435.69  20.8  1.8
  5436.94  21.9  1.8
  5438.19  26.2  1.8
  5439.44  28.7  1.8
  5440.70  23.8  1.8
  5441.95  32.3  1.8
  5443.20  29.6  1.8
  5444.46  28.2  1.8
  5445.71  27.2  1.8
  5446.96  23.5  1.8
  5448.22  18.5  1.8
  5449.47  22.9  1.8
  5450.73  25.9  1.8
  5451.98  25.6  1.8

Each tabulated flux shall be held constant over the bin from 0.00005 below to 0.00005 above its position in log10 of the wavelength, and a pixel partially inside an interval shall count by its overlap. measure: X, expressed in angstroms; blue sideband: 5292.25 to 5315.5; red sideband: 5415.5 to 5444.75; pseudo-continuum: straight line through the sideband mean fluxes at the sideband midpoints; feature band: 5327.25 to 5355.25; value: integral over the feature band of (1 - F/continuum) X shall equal 2.1 angstroms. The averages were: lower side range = 24.3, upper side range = 26.2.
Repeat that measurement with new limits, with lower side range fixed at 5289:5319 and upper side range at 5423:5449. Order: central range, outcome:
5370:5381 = 0.61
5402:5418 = 0.22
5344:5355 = 0.33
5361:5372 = 0.08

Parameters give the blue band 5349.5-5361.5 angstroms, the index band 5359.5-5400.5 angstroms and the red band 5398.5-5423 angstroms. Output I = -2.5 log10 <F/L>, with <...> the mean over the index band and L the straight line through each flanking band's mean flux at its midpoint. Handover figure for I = 0.02 mag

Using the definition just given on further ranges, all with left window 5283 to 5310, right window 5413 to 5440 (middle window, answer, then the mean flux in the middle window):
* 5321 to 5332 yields 0.108 mag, 22.3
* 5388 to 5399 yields 0.080 mag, 23.6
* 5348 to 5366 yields -0.022 mag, 25.5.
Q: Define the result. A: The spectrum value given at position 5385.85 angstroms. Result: 25.7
